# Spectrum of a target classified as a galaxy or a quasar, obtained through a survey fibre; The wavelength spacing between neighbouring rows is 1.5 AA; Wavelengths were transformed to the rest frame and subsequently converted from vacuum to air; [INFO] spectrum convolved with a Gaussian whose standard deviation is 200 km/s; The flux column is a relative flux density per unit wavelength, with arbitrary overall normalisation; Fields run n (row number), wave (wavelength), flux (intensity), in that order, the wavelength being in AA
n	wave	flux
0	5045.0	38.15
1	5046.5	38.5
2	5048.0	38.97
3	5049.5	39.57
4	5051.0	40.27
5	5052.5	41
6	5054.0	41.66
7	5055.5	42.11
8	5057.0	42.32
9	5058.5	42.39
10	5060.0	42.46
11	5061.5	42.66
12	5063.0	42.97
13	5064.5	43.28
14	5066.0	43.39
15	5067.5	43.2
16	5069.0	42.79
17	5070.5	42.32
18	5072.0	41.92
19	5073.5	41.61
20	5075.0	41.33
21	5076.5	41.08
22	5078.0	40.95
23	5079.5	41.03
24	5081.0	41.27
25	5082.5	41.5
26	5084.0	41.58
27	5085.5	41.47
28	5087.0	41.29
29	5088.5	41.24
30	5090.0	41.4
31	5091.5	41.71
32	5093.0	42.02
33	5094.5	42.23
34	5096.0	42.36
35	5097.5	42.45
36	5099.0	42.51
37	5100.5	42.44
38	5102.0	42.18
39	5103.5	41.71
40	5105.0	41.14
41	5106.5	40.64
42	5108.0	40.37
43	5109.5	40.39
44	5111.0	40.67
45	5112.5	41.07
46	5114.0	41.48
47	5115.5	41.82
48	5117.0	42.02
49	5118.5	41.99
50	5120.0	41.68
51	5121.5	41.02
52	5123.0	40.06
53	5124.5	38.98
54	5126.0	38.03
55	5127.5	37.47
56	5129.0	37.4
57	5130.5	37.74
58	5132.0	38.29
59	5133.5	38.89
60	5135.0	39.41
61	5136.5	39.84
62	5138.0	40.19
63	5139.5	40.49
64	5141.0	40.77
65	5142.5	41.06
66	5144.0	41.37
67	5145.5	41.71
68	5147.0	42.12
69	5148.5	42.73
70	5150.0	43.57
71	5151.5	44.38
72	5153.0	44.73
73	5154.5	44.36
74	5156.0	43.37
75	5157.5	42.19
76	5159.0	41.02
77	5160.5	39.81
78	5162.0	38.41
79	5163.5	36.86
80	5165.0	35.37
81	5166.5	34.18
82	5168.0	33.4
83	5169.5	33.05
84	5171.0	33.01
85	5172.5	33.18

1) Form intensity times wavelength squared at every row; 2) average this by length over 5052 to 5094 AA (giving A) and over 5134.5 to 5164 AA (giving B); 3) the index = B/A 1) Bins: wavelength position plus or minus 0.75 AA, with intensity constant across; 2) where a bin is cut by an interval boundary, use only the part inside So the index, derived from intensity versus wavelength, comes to 1.0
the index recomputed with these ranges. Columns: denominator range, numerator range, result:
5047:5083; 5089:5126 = 1.01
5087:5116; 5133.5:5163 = 1.02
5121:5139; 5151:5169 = 1.03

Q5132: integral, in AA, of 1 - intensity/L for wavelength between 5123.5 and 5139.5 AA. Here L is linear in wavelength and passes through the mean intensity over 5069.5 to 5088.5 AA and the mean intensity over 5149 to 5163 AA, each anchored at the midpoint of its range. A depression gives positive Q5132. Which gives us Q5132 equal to 1.3 AA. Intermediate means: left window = 41.5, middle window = 38.7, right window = 42.3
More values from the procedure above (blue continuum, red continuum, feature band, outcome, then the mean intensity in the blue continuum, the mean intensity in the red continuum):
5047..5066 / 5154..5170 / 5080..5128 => -1.2 AA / 41.7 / 38.4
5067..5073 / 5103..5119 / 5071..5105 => 0.2 AA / 42.5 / 41.2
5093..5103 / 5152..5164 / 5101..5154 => 1.4 AA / 42.3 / 41.5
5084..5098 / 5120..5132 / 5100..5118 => -0.5 AA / 41.8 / 38.8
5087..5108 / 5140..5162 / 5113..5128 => 0.5 AA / 41.8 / 42.2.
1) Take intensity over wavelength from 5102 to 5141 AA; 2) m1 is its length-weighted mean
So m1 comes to 40.2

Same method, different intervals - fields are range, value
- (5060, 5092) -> 41.9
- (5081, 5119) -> 41.6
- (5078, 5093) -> 41.4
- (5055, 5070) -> 42.8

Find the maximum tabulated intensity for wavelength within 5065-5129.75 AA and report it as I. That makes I 43.39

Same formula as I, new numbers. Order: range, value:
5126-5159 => 44.73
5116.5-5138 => 42.02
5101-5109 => 42.18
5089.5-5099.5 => 42.51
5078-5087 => 41.58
